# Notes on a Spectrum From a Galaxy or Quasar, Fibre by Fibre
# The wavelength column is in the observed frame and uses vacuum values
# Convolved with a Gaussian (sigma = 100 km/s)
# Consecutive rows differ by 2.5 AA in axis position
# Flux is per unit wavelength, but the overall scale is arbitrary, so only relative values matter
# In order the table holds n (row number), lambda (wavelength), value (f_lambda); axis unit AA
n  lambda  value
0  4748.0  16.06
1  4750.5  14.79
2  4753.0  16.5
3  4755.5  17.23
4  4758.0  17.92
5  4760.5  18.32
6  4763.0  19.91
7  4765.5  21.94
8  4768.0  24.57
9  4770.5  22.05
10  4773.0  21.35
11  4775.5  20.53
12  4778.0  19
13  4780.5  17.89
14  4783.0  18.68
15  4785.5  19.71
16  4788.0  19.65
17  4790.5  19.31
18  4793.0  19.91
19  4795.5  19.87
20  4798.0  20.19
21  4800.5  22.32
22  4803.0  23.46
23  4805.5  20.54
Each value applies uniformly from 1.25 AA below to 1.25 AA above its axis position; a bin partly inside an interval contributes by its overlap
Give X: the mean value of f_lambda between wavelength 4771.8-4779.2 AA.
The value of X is 20.3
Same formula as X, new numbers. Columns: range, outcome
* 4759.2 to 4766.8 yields 20.1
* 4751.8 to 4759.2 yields 17.2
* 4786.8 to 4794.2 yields 19.6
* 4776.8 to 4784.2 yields 18.5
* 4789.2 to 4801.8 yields 20.3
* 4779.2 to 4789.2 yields 19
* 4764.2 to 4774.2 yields 22.5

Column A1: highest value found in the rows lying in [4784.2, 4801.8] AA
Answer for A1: 22.32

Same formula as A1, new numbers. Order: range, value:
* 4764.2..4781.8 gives 24.57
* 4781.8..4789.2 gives 19.71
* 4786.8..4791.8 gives 19.65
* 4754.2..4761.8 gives 18.32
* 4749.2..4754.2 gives 16.5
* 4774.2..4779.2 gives 20.53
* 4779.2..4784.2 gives 18.68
